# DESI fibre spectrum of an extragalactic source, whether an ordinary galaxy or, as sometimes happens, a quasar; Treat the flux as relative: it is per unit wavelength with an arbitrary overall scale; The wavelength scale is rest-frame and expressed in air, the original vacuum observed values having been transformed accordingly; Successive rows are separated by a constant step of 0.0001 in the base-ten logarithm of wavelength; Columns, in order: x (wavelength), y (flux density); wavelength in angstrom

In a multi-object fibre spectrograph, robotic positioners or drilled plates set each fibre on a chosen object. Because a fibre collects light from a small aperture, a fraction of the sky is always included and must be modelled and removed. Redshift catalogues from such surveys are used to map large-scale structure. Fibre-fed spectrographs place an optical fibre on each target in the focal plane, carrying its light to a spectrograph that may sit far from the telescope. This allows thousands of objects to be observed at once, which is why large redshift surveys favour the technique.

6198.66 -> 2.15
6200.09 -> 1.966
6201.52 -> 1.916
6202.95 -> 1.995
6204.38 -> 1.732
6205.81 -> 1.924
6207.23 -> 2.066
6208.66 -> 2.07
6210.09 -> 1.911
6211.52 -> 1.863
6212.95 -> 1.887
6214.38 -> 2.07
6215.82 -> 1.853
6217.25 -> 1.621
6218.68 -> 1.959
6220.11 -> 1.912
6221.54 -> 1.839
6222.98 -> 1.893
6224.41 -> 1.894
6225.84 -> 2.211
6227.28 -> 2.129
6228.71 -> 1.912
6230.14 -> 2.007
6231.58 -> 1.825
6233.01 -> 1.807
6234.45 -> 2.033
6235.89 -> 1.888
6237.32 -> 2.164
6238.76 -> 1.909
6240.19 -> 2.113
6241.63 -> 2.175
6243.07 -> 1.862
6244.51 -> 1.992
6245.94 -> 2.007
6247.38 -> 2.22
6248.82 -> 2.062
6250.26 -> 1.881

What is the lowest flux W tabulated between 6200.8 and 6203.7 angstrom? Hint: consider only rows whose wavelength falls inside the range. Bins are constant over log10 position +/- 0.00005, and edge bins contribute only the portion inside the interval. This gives 1.916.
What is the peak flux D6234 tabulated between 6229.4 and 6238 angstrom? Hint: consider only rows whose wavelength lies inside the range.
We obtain 2.164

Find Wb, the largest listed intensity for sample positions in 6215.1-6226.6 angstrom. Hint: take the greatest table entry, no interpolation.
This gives 2.211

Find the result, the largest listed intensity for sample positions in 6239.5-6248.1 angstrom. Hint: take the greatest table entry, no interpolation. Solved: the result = 2.22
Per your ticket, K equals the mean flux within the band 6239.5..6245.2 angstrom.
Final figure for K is 2.03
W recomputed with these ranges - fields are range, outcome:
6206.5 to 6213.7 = 1.863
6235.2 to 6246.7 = 1.862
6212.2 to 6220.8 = 1.621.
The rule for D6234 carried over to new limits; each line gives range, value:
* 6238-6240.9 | 2.113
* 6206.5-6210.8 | 2.07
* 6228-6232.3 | 2.007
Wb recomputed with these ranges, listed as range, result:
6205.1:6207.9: 2.066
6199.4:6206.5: 1.995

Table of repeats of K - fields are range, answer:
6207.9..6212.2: 1.95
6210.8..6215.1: 1.94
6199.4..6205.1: 1.9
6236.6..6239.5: 2.04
